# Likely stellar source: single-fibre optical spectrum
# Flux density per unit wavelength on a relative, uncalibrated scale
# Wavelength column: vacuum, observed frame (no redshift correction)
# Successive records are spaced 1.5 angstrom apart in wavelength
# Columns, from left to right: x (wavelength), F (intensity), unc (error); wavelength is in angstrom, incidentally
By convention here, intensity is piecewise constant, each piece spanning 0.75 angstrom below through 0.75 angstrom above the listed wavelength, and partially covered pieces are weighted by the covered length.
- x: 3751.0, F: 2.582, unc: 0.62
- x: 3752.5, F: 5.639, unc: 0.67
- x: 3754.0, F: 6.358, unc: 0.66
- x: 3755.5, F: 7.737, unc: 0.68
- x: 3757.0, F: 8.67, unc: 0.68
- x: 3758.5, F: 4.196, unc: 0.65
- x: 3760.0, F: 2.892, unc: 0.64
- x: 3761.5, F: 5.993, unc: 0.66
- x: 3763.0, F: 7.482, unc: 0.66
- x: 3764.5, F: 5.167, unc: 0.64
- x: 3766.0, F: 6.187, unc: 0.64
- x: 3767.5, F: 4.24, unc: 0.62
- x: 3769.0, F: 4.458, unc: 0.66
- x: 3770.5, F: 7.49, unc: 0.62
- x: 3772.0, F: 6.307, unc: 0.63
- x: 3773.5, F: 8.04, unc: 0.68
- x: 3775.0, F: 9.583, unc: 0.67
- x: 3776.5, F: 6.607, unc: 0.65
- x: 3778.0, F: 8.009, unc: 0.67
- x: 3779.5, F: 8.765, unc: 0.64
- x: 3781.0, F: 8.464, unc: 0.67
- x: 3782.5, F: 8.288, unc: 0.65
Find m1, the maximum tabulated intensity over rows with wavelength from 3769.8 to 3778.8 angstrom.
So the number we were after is 9.583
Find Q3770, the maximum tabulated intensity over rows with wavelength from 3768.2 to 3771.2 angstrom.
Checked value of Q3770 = 7.49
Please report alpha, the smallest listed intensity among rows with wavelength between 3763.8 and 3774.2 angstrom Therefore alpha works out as 4.24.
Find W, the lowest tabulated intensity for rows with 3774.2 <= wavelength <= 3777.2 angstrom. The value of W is 6.607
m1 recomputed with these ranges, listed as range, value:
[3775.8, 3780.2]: 8.765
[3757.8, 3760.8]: 4.196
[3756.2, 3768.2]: 8.67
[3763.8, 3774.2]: 8.04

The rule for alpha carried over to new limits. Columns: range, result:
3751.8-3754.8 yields 5.639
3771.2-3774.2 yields 6.307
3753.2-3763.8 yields 2.892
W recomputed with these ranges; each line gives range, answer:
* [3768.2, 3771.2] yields 4.458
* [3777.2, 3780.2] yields 8.009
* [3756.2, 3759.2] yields 4.196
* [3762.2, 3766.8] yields 5.167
